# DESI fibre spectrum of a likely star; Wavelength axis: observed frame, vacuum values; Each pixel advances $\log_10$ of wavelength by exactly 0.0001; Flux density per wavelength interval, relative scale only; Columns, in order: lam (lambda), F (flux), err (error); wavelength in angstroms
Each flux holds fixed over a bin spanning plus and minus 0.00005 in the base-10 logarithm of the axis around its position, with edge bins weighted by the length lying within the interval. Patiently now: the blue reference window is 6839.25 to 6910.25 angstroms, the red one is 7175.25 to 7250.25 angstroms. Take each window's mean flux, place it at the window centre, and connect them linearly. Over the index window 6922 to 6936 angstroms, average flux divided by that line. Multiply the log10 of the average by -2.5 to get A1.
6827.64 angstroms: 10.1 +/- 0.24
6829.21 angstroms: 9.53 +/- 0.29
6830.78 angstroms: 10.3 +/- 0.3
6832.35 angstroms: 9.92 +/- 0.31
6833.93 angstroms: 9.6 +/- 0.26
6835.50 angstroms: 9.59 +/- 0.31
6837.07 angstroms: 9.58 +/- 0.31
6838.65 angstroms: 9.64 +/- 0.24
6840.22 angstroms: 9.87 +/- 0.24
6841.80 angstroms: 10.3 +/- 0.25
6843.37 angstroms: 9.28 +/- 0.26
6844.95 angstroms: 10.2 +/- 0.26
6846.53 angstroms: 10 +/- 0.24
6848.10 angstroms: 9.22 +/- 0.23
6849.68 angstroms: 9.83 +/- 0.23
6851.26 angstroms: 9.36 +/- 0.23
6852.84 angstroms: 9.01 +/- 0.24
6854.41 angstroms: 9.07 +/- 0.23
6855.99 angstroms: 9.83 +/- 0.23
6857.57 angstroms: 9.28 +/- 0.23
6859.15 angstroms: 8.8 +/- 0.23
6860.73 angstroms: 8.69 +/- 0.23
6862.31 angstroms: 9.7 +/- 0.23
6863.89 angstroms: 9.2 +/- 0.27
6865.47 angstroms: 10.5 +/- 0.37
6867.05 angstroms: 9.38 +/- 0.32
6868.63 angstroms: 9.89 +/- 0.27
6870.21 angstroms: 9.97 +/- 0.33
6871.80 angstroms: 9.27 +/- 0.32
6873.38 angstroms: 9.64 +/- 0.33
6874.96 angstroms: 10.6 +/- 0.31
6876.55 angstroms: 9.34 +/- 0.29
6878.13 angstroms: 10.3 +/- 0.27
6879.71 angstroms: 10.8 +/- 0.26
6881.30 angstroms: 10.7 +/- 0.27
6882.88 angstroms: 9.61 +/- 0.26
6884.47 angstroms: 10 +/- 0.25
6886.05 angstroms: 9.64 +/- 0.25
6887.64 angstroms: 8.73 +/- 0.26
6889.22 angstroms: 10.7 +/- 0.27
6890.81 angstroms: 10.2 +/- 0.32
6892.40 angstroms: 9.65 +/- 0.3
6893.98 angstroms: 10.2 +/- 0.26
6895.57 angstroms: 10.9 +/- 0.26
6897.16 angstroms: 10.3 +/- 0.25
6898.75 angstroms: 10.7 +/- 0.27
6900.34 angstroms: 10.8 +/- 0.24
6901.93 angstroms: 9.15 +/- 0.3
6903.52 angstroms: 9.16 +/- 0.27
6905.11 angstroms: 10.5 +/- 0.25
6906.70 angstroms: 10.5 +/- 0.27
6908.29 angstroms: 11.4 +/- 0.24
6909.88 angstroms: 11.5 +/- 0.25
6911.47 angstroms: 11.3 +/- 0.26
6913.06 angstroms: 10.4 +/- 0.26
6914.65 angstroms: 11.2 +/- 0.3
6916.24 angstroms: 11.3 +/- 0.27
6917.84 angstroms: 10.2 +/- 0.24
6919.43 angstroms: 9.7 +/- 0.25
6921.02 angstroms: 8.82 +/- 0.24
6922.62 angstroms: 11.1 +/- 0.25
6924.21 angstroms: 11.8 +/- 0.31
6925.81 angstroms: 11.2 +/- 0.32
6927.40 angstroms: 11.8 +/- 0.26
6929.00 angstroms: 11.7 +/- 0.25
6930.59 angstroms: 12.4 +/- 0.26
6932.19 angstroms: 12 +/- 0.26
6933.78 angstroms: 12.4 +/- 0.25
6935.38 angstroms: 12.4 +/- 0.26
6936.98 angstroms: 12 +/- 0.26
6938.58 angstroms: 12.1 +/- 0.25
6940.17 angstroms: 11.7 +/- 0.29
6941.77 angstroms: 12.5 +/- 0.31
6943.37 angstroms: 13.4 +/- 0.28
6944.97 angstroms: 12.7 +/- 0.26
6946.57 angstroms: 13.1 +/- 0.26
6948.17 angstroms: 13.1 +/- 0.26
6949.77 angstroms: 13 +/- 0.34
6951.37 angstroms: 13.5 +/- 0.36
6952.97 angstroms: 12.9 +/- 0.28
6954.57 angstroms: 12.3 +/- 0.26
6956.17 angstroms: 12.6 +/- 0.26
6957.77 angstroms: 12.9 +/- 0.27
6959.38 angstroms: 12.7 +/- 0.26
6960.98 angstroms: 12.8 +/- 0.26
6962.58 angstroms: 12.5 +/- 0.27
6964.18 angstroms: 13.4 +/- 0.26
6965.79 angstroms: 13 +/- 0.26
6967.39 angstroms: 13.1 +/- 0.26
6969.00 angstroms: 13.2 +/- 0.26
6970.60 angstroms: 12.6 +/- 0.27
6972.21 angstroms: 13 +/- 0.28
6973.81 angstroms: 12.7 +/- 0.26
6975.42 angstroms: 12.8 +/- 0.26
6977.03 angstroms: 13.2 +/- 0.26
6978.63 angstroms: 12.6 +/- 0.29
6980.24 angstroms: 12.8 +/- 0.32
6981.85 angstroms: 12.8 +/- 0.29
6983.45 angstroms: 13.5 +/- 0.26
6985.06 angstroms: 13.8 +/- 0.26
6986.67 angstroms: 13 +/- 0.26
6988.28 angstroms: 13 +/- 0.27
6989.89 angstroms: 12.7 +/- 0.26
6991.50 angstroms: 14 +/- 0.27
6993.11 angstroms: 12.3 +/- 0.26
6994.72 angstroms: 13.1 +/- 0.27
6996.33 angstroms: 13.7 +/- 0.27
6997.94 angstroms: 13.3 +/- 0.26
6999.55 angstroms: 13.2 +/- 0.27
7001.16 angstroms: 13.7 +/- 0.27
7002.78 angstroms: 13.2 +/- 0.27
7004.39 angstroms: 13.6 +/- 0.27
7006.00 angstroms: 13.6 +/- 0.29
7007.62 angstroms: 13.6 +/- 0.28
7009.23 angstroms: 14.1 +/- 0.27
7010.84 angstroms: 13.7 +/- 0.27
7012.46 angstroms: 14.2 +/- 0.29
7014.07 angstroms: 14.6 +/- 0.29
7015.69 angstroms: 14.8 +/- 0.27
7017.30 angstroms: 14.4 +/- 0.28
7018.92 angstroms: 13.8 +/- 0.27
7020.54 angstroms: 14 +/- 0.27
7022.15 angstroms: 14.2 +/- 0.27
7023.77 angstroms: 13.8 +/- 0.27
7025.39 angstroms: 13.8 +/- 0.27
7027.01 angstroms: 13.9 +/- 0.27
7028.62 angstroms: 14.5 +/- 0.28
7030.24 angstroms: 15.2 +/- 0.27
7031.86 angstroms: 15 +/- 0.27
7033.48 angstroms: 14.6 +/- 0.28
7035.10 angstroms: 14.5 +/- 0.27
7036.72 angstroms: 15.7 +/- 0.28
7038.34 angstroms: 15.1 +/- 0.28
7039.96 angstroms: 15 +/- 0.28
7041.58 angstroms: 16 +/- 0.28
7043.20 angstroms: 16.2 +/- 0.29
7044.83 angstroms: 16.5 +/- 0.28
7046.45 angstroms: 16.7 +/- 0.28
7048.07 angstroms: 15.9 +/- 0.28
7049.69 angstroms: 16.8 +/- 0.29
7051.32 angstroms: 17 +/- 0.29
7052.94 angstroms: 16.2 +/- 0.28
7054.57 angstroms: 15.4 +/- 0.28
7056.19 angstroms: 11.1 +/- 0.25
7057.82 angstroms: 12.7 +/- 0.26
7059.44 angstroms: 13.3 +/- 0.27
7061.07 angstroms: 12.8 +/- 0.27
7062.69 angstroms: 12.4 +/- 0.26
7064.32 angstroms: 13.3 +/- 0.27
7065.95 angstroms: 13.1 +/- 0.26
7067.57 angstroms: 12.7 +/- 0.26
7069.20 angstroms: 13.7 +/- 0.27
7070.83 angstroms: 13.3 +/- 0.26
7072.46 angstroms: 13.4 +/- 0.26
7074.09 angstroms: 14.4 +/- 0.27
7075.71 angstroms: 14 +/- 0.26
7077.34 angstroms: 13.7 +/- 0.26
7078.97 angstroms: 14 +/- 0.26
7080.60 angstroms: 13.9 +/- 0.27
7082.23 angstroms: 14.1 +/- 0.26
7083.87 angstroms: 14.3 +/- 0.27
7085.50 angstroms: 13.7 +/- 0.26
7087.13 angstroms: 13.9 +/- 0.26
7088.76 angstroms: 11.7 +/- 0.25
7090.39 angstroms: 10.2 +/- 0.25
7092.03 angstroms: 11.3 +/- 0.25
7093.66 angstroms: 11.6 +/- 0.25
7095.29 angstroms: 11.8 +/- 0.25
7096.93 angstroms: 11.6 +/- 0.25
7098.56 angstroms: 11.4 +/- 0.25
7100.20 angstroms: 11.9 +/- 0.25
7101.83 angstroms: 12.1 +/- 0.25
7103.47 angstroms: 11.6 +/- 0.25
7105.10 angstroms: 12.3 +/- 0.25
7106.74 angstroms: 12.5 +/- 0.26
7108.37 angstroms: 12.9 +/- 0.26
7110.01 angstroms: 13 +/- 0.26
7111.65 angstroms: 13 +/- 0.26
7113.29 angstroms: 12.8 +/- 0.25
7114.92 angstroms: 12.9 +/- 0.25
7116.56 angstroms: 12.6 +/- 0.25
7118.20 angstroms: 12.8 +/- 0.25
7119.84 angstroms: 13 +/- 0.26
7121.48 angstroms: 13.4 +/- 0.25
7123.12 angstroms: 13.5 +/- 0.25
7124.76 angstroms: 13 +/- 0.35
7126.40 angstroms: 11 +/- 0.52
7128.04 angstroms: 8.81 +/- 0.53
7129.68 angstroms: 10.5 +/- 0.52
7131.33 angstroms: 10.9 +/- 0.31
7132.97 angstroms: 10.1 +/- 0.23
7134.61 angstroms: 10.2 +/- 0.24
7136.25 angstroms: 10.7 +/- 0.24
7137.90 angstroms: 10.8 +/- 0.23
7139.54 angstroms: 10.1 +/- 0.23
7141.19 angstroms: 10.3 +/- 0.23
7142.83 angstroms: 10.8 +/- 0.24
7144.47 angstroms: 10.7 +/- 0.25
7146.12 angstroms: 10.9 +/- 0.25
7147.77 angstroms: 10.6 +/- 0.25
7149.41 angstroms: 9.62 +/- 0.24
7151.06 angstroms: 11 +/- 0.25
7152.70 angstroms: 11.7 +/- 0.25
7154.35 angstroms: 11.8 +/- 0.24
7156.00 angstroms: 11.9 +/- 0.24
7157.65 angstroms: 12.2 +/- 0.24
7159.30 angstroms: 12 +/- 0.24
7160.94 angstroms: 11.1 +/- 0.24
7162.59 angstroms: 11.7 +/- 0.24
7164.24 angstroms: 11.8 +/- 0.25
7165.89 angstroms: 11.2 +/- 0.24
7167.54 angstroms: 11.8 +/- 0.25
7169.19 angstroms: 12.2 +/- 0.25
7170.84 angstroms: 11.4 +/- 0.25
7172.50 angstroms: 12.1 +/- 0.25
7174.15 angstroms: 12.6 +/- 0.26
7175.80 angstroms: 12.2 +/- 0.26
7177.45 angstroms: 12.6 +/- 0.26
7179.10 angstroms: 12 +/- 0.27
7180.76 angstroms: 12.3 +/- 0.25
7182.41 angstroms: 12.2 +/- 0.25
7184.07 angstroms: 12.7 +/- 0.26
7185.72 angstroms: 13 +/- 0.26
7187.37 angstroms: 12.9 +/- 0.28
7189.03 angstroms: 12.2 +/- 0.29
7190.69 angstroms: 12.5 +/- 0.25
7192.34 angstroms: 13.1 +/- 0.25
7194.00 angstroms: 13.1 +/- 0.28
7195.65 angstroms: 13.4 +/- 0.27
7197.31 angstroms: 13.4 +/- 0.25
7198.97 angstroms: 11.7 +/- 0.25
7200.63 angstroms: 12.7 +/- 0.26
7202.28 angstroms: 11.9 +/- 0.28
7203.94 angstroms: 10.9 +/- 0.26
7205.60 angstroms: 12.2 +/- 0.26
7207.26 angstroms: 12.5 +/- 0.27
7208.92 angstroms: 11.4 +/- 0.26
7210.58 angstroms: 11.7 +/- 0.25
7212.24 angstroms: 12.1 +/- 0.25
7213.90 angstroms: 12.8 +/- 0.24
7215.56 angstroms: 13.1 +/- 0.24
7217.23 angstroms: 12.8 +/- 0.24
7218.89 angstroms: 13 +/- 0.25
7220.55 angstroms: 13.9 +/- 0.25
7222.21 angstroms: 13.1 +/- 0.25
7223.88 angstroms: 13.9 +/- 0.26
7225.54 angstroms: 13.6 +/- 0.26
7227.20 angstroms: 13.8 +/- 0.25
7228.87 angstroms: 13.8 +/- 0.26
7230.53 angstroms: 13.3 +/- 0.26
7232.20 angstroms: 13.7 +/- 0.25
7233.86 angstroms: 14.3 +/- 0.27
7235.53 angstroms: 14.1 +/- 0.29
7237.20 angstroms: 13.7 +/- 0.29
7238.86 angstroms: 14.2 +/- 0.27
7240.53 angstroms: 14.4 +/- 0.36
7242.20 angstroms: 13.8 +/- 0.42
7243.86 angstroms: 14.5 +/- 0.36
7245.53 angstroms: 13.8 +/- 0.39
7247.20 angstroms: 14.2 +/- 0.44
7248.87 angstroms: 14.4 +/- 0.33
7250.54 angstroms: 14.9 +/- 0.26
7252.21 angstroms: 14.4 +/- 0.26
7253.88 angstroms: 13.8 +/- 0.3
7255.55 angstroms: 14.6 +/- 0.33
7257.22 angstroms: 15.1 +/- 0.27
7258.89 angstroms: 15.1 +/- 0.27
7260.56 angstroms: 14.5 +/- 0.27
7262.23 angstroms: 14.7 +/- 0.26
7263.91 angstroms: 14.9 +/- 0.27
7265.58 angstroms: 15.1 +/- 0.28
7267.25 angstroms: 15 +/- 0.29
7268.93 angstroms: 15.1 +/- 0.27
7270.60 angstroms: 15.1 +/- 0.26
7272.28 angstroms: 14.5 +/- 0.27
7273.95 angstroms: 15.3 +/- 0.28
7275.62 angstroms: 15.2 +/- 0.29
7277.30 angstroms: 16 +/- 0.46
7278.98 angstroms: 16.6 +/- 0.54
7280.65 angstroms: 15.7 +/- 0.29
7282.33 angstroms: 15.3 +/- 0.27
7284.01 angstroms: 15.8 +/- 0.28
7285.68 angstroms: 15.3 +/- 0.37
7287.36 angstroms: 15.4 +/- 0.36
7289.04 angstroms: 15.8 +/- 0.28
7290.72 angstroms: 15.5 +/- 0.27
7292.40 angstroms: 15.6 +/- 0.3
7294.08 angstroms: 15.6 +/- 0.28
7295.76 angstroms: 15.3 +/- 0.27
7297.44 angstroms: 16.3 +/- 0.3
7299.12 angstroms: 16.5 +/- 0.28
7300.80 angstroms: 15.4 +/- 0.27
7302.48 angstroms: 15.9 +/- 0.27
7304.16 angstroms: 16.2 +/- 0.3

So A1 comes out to -0.14 mag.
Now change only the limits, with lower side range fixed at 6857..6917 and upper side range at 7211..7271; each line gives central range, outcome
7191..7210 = 0.10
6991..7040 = -0.21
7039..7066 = -0.23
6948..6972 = -0.18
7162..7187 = 0.10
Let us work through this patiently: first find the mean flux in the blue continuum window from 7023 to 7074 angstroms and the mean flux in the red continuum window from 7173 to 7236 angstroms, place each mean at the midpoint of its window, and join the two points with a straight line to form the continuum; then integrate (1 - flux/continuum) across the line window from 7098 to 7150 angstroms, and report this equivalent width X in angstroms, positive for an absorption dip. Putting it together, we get 7.94 angstroms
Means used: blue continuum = 14.5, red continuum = 12.8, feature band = 11.6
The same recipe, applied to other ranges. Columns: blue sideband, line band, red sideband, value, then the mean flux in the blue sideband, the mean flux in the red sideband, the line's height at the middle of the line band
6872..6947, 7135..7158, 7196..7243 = 3.03 angstroms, 10.9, 13.1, 12.6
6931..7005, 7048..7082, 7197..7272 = -1.88 angstroms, 12.9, 13.7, 13.2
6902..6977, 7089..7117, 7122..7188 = -1.14 angstroms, 12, 11.5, 11.6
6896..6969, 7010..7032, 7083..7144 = -4.55 angstroms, 11.8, 11.9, 11.8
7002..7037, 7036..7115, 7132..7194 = -2.13 angstroms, 14.2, 11.6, 13.2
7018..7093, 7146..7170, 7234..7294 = 5.07 angstroms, 14.1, 14.9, 14.5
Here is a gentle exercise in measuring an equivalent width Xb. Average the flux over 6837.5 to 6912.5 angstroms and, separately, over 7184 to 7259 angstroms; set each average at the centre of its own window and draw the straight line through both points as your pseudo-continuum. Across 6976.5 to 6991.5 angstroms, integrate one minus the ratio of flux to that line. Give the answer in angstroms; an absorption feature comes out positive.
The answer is -2.9 angstroms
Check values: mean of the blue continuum 9.93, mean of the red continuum 13.3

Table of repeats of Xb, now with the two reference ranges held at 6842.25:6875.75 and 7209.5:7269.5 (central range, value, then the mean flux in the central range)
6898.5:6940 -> -3.3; 11.1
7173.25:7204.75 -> 2.1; 12.5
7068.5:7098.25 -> -2.1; 13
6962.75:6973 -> -2.1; 13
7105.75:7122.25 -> -0.5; 12.9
